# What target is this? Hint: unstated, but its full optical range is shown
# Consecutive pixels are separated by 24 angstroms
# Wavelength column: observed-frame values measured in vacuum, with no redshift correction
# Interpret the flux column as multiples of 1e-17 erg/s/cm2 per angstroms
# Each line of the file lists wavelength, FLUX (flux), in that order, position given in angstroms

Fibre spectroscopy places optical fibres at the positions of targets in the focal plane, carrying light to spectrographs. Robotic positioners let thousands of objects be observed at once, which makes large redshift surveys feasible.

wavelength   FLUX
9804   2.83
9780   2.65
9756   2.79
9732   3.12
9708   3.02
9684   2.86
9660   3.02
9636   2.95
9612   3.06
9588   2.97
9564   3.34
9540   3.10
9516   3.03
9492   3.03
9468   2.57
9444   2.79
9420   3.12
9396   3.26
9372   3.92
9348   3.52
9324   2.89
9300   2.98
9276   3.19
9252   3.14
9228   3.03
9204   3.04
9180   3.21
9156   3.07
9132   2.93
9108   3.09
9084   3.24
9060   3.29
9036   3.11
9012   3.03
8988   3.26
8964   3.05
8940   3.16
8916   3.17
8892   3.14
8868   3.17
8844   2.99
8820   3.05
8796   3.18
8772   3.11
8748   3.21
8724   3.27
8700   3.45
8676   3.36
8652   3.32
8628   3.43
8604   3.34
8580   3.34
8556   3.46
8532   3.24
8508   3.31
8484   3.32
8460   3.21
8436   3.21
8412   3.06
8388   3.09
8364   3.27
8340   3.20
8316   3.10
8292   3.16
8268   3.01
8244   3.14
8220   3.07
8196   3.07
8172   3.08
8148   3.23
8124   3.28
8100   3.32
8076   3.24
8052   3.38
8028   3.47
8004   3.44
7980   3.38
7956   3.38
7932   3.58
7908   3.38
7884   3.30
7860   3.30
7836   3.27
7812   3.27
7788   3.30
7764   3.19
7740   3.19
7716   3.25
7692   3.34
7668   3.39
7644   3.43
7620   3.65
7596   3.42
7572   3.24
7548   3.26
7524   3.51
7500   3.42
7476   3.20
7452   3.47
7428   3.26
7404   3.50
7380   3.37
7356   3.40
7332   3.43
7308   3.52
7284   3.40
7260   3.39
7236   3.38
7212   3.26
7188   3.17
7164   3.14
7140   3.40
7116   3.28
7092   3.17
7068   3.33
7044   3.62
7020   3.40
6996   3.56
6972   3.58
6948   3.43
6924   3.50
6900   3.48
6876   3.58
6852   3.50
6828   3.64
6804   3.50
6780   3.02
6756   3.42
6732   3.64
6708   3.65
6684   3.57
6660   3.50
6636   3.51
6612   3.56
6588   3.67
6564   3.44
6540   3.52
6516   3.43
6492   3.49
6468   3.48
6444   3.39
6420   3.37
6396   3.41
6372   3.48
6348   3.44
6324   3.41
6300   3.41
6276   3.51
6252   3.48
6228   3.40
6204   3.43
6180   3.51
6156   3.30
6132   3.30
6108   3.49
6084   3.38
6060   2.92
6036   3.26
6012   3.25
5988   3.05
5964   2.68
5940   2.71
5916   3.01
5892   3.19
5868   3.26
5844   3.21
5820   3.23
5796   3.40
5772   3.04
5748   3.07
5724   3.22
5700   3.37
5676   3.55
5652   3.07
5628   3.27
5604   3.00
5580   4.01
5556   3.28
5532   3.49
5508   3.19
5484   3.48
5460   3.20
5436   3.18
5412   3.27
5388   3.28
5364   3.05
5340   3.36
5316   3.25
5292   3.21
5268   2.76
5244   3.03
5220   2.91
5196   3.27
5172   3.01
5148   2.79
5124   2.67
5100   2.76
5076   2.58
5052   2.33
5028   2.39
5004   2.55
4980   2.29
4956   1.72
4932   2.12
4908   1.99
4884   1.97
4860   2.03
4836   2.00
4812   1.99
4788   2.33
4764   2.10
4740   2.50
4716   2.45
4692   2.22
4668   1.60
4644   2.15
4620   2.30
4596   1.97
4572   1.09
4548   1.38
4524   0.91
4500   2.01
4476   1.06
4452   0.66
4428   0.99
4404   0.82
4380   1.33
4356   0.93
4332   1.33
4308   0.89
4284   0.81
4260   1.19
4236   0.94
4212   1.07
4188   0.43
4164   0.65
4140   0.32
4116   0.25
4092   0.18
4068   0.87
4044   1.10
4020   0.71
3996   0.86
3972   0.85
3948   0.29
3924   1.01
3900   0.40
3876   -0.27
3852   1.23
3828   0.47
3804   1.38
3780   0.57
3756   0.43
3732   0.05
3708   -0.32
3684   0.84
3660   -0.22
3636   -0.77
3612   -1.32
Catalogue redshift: 0.150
